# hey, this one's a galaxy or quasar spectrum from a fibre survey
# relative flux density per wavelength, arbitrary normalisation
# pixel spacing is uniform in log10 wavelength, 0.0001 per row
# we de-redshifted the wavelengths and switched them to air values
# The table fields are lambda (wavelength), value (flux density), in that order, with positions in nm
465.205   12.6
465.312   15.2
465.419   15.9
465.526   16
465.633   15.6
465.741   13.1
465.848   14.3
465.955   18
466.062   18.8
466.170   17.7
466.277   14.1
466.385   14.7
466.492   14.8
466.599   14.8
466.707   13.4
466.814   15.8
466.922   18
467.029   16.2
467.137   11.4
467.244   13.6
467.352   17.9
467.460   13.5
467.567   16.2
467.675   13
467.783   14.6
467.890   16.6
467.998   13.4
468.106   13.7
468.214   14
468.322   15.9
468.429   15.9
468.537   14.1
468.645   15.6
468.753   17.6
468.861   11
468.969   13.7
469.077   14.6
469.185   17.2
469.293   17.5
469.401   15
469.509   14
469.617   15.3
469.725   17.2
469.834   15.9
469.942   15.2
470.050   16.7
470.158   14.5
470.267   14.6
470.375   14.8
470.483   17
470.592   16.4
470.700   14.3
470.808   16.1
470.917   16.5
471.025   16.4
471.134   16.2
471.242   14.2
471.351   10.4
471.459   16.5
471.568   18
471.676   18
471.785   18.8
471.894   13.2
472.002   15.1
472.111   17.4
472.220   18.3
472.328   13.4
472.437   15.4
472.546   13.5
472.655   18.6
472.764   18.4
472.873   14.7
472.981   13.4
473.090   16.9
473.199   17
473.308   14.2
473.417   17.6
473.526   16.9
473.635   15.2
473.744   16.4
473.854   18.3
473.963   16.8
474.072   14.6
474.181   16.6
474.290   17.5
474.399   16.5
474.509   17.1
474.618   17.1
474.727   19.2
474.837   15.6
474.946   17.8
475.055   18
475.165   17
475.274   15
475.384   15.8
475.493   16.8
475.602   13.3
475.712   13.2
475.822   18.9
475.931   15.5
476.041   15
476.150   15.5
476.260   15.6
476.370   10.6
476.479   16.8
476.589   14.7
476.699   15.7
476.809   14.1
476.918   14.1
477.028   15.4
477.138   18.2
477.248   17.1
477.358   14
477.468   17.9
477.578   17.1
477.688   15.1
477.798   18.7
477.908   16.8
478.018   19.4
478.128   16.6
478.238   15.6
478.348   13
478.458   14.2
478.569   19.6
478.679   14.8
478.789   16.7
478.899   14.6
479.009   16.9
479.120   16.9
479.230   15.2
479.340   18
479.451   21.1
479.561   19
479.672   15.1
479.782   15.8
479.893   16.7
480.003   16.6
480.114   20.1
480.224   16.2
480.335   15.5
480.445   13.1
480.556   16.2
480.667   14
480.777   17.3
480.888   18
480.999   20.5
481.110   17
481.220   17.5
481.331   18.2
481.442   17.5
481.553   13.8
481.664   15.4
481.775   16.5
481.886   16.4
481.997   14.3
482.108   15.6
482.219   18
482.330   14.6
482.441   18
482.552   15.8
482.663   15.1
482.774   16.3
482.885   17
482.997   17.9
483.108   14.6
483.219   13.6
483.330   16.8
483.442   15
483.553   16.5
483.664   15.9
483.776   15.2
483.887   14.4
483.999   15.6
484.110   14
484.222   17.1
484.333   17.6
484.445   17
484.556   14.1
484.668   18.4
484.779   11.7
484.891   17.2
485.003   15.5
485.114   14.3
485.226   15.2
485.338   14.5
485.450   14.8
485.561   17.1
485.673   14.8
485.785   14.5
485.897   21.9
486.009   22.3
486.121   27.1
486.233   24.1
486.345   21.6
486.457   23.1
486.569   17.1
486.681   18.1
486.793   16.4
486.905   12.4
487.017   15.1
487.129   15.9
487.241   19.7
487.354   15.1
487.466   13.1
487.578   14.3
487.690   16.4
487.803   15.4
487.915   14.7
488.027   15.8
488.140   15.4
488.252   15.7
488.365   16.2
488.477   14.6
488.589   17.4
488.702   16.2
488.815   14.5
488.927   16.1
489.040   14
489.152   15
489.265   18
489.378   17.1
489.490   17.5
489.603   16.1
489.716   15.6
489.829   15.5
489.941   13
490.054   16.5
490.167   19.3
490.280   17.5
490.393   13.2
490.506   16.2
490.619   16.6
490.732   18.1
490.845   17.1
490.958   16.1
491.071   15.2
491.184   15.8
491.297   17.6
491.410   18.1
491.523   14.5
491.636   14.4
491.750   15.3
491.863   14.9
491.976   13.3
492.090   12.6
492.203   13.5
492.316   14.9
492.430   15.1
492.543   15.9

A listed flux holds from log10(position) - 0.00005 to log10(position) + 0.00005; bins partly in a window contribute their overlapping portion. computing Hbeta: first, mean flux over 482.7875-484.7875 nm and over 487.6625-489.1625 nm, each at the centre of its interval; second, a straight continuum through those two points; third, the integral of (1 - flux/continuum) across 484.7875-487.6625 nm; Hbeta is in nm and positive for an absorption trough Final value -0.303 nm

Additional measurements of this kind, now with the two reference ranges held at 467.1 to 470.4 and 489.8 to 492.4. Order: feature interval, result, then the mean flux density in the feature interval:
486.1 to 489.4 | -0.26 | 16.7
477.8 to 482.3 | -0.38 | 16.6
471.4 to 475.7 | -0.35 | 16.4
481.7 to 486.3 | -0.32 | 16.5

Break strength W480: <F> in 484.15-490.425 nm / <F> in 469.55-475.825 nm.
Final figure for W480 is 1.03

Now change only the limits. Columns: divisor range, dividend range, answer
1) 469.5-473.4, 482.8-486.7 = 1.08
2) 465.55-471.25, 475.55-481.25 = 1.06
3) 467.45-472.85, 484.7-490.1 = 1.07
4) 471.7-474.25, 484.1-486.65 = 1.09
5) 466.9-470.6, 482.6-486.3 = 1.09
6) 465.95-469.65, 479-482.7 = 1.10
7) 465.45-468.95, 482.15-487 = 1.11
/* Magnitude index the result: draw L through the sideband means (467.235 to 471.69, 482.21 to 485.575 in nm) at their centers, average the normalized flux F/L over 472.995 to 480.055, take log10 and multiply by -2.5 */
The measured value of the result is -0.053 mag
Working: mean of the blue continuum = 15.3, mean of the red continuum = 15.7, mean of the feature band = 16.3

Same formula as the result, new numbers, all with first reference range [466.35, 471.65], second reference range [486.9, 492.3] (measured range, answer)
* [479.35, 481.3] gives -0.11 mag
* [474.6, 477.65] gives -0.04 mag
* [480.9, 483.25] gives -0.06 mag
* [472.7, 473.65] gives -0.06 mag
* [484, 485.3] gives 0.00 mag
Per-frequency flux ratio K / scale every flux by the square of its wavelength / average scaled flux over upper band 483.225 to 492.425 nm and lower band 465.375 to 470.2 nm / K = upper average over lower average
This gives 1.16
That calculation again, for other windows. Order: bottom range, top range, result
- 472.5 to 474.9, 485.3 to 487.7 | 1.14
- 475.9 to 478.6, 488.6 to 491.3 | 1.08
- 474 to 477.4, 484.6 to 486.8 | 1.18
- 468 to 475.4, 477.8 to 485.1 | 1.07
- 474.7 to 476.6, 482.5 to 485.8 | 1.02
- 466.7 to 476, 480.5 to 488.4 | 1.11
